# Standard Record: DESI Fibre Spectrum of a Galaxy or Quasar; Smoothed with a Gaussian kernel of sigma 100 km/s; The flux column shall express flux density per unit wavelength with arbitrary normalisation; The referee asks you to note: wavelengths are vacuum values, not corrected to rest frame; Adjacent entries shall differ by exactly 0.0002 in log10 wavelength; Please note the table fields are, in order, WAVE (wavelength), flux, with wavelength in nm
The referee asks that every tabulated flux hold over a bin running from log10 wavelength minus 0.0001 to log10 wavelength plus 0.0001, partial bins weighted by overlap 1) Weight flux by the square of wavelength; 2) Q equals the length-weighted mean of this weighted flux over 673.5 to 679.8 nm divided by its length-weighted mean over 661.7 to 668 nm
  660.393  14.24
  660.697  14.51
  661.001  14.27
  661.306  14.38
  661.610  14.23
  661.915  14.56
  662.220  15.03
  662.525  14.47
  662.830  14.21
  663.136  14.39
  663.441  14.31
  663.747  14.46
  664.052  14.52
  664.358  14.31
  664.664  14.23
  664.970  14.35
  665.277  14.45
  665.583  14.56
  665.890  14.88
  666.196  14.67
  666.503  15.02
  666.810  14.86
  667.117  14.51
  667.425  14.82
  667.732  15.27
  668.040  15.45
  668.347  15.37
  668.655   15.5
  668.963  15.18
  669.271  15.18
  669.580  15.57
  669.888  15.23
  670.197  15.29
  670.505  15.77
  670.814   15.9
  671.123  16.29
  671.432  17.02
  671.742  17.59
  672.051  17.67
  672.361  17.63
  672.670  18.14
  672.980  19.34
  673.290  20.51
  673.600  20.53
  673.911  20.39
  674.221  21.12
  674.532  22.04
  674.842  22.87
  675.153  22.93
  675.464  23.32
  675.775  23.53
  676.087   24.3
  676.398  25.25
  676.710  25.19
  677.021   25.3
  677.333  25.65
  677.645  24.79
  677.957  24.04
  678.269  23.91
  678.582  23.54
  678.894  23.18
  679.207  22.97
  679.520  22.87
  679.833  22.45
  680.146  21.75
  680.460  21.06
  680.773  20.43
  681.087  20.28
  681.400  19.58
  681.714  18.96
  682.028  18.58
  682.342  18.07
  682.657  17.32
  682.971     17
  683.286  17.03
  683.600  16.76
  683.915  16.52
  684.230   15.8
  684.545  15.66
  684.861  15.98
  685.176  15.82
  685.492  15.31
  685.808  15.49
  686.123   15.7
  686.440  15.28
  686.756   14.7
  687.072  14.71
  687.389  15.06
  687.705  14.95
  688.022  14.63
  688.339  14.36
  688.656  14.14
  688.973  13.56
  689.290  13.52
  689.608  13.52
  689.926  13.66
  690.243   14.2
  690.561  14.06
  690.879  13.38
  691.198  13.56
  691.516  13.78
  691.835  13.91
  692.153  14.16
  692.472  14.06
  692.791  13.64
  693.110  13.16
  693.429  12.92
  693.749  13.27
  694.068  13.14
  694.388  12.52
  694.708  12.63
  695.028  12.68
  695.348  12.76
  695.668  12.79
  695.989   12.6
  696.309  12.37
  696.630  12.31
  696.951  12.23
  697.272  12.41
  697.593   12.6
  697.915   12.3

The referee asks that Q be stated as 1.66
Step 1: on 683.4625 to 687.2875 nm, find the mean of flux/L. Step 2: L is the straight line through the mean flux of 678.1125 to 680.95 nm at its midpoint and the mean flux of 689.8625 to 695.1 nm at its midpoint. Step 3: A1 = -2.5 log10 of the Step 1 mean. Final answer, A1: 0.18 mag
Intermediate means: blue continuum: 22.4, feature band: 15.6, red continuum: 13.5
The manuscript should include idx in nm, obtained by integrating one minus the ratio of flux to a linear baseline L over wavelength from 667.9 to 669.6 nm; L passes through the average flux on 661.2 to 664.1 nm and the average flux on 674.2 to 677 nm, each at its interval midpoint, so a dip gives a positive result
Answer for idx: 0.31 nm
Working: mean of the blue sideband 14.5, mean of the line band 15.4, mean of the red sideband 23.6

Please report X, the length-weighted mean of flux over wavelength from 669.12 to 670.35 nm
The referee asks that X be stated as 15.3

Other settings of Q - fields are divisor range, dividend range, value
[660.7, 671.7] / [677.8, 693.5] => 1.19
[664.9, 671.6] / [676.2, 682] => 1.54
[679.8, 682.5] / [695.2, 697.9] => 0.65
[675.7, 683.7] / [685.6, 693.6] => 0.67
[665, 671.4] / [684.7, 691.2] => 1.02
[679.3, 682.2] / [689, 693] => 0.69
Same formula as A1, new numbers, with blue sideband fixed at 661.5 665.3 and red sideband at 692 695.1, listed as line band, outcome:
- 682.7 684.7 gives -0.21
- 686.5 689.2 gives -0.08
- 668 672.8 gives -0.15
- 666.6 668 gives -0.05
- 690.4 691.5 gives -0.03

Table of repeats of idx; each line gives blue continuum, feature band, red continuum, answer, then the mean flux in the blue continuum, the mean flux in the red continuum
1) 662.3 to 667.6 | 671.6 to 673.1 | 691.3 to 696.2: -0.407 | 14.5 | 13.2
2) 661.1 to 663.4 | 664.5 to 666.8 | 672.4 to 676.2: 0.254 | 14.5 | 21.4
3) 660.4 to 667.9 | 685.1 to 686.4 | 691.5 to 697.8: -0.204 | 14.5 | 13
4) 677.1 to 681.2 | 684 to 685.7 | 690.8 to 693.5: 0.280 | 22.9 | 13.6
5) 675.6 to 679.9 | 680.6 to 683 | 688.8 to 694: 0.243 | 24.1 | 13.6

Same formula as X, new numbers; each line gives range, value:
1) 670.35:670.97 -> 15.8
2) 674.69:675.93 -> 23.2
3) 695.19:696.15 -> 12.7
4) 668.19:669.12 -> 15.4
